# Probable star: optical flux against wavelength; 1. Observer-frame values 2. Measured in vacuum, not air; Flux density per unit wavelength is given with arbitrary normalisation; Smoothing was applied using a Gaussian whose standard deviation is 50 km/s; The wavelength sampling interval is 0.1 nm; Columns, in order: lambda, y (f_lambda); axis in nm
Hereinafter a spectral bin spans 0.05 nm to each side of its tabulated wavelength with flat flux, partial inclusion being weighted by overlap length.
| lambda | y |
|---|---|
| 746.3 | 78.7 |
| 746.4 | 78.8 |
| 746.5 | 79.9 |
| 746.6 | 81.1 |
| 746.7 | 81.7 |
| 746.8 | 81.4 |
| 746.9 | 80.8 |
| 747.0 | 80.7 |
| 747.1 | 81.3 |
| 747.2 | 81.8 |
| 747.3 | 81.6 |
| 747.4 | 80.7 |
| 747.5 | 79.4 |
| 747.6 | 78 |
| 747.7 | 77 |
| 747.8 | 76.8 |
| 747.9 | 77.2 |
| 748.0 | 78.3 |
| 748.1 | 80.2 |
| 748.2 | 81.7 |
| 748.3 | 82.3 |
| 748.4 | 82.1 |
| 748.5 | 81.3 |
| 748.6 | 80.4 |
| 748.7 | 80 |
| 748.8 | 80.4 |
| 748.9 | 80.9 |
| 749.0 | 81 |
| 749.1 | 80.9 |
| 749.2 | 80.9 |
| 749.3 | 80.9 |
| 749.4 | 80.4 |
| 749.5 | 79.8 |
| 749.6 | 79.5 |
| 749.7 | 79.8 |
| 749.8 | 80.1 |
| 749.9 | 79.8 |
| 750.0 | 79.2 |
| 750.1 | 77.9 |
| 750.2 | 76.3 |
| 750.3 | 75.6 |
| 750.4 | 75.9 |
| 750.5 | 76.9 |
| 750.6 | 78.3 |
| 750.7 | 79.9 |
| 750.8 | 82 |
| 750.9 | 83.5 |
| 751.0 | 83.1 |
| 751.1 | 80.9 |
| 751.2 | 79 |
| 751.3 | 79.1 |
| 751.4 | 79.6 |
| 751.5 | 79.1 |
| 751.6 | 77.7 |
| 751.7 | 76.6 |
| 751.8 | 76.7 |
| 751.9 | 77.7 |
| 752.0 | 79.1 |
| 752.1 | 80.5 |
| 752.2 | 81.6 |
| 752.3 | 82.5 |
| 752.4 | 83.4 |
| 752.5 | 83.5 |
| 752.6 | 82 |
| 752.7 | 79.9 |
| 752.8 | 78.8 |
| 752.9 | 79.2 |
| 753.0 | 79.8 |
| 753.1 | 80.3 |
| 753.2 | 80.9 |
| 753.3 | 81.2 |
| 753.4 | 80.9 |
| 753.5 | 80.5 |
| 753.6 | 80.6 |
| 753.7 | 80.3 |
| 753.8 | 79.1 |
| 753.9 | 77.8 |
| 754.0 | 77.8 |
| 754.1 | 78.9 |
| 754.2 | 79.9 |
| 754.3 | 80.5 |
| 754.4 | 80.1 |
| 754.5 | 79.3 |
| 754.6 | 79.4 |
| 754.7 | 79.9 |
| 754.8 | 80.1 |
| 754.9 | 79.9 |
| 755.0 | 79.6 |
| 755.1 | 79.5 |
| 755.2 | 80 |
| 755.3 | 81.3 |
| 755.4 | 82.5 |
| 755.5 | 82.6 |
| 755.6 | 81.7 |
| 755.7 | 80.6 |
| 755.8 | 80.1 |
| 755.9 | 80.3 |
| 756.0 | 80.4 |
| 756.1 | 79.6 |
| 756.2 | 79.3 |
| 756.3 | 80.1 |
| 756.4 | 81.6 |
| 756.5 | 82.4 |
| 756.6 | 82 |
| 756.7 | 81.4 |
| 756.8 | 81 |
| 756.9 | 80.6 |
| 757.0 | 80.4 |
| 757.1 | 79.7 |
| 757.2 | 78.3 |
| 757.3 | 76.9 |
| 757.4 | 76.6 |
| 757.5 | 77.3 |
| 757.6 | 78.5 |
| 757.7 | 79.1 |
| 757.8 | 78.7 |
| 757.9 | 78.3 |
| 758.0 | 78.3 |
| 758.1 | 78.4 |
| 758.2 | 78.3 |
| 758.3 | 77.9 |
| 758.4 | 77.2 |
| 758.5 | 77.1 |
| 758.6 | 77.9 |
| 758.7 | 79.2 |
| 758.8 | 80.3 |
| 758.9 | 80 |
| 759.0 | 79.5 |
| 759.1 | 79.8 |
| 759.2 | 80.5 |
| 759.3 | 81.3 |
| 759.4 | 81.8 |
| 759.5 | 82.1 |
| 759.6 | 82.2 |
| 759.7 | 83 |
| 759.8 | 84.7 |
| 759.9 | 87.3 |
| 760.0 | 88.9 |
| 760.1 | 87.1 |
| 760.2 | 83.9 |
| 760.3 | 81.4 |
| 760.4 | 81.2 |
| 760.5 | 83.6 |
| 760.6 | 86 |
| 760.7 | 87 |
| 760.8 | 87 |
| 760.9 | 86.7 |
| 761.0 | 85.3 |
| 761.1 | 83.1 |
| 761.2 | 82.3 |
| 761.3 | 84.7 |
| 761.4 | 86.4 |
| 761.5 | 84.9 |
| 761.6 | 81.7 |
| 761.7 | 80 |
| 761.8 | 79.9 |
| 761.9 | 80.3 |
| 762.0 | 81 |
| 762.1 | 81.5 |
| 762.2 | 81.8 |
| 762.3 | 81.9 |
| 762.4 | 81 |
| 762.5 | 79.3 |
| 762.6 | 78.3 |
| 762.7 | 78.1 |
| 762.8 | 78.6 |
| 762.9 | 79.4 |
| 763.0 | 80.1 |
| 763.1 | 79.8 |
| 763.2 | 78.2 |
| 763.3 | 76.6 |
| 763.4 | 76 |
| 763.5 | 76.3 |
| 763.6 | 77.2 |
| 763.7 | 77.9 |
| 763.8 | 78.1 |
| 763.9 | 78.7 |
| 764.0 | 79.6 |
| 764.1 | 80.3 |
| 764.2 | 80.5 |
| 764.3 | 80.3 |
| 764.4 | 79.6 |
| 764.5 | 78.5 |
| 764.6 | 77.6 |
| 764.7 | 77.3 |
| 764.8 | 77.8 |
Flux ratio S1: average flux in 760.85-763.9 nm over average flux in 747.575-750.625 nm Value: 1.01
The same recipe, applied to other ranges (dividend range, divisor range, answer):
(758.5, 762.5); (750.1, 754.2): 1.04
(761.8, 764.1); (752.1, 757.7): 0.99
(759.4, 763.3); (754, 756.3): 1.03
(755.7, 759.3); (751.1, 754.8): 0.99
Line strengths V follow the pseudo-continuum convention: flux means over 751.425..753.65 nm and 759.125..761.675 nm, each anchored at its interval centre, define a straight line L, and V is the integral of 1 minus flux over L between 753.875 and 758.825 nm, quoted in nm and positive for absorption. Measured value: 0.15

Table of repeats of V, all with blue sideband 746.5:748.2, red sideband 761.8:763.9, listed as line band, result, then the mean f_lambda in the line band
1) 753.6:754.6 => 0.00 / 79.4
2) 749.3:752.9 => 0.01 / 79.6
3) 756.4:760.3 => -0.06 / 80.5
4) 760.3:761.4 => -0.08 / 84.6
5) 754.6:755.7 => -0.02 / 80.6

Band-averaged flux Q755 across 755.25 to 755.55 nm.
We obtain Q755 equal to 82.1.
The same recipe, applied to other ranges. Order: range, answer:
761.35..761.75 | 83.2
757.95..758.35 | 78.2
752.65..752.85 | 79.4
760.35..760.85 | 85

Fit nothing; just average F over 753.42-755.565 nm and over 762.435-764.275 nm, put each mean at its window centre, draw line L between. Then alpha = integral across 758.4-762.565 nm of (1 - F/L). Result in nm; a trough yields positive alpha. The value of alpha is -0.18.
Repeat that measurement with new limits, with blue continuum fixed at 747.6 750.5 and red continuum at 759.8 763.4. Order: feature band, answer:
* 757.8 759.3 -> 0.05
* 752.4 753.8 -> 0.00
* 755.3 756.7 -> 0.00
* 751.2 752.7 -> 0.00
